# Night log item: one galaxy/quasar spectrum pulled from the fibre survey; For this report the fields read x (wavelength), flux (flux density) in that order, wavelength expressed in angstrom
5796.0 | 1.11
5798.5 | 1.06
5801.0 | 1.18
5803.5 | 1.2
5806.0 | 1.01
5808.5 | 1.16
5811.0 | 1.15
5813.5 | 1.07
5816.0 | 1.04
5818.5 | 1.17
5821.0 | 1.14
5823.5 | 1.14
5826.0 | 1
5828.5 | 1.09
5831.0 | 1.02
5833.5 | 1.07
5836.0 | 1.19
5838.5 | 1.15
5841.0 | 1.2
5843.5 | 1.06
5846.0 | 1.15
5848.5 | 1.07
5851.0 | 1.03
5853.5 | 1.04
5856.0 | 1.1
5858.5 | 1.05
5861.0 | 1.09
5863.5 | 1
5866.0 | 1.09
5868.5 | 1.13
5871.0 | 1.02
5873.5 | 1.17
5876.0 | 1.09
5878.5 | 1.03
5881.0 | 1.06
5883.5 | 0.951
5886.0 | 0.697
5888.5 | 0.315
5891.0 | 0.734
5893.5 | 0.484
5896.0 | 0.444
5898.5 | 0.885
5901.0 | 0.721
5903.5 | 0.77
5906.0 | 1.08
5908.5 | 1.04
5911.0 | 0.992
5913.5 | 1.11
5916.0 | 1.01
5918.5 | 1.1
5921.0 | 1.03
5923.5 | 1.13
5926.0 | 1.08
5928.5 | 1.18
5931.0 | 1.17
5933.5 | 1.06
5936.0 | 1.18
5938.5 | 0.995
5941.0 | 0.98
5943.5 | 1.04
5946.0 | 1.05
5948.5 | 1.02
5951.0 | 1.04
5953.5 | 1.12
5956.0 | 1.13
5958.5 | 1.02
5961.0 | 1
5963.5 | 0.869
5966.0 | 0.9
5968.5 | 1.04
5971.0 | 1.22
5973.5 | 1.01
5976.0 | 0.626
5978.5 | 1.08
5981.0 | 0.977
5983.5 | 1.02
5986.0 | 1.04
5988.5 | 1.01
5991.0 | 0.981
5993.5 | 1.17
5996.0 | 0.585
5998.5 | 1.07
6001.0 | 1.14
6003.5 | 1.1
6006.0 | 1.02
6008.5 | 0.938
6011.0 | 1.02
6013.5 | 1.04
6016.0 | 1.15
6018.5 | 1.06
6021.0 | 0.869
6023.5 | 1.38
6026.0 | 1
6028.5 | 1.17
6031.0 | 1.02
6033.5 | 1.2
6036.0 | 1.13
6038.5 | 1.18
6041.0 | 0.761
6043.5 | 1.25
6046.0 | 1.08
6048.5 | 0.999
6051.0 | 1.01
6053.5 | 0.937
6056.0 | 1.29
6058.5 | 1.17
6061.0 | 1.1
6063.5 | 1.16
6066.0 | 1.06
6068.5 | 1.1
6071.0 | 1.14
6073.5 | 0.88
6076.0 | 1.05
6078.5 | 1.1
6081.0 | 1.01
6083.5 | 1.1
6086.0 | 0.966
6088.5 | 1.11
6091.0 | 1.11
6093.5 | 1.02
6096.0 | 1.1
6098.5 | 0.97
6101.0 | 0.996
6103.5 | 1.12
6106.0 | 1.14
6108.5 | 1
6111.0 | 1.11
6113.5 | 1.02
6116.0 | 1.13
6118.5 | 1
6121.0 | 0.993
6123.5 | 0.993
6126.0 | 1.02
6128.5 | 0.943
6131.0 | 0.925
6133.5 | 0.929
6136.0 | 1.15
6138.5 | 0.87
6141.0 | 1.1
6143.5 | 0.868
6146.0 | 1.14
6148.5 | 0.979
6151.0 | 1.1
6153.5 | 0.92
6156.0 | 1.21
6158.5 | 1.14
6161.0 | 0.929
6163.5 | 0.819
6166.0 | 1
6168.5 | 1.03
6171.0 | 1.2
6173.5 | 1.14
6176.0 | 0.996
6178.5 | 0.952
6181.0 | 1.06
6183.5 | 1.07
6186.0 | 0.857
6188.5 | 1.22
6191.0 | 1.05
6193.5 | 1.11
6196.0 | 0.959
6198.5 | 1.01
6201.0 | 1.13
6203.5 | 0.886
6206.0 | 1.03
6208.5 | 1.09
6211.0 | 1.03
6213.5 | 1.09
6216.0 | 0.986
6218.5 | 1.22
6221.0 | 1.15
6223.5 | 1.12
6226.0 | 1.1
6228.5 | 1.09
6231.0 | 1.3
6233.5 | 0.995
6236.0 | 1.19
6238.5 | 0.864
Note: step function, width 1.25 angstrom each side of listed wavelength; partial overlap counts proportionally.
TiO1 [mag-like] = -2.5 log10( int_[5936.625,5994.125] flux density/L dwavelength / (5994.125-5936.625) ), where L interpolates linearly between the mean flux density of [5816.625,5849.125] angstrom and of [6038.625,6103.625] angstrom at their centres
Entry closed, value 0.07 mag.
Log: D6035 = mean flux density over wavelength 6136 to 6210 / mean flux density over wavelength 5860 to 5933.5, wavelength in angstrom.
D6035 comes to 1.1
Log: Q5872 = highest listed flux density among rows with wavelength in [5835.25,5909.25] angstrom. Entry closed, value 1.2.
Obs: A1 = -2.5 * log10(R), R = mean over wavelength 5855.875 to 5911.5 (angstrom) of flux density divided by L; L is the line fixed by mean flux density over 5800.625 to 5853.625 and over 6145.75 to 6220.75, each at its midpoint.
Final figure 0.21 mag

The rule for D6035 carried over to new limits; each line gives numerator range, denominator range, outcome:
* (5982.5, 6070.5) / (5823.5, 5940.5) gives 1.06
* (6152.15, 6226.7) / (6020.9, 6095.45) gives 0.97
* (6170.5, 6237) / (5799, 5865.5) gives 0.98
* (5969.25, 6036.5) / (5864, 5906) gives 1.21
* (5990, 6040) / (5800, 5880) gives 0.97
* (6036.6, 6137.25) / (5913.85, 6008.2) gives 1.02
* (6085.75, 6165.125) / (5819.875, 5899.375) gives 1.04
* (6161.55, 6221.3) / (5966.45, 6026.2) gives 1.02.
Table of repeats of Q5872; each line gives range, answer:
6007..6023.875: 1.38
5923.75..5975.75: 1.22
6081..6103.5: 1.12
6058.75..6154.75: 1.16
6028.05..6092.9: 1.29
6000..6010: 1.14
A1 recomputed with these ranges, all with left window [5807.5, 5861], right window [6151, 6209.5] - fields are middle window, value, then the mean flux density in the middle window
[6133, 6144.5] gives 0.06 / 0.989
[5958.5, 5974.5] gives 0.07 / 1.01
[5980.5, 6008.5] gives 0.06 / 1.01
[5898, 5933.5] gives 0.06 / 1.03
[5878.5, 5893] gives 0.39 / 0.762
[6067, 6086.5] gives 0.01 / 1.05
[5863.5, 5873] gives 0.02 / 1.08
